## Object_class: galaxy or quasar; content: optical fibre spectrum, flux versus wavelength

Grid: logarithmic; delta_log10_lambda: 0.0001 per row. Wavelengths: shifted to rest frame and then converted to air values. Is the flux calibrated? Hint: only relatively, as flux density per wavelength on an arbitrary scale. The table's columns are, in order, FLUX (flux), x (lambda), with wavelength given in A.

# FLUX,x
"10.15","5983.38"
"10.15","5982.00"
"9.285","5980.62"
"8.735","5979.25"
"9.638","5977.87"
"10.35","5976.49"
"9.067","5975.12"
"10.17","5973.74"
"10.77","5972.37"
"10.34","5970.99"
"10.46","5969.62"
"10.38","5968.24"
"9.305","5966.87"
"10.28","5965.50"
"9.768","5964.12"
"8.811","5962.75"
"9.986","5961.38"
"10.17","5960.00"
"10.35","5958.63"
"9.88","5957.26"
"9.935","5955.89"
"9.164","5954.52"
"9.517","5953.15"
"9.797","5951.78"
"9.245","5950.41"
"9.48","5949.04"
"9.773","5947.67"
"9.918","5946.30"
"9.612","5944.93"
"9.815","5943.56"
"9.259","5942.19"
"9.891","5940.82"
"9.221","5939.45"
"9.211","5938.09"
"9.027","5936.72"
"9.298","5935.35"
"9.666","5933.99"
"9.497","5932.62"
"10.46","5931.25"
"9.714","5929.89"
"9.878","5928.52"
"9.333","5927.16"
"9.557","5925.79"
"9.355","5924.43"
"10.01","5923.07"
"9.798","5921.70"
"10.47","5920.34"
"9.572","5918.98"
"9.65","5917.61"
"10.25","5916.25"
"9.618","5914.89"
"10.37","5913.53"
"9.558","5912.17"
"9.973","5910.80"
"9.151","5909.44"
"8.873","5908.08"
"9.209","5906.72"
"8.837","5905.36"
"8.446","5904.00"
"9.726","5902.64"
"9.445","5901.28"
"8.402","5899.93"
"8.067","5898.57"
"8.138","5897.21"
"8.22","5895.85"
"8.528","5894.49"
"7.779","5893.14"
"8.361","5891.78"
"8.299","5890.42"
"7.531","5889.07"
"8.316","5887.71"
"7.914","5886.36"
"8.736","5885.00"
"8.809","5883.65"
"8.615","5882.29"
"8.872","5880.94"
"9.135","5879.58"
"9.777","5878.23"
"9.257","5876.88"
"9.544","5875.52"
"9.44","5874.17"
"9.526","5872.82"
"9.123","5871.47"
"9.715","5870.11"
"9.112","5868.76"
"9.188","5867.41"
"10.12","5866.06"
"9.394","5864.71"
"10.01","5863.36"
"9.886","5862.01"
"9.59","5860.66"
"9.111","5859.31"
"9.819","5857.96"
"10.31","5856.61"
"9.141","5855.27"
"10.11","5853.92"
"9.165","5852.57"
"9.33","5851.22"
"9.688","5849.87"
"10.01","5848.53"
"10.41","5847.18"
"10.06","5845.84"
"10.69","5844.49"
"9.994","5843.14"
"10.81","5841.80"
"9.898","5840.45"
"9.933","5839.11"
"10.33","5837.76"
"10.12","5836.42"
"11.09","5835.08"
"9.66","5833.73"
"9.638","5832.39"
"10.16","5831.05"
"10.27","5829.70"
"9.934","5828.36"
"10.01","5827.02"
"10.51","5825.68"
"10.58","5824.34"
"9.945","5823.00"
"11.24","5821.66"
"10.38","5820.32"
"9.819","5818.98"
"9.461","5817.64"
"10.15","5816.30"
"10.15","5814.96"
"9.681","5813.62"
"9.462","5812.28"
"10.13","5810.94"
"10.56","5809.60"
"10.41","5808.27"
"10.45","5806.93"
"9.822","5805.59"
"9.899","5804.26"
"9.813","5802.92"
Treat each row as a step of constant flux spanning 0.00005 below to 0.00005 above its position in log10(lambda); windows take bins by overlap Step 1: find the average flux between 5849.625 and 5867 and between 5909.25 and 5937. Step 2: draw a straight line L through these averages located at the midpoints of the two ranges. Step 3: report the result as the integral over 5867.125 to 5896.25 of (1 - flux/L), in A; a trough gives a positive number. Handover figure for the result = 2.6 A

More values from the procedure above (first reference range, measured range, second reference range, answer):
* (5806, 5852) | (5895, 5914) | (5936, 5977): 1.7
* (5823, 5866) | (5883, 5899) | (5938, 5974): 2.7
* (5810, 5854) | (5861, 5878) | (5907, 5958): 0.7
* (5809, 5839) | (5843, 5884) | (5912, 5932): 1.8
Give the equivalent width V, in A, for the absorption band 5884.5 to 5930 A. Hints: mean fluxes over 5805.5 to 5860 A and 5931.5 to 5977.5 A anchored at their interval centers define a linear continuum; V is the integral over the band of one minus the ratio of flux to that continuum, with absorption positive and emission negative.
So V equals 3.6 A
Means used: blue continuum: 10.1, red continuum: 9.75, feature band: 9.09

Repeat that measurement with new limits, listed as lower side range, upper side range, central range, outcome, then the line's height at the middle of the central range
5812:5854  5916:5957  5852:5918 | 4.8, 9.86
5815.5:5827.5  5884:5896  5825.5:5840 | -0.3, 9.9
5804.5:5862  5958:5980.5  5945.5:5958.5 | 0.3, 9.91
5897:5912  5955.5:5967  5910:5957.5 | -1.3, 9.43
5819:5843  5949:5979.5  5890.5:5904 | 2.1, 10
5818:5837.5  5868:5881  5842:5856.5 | -0.1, 9.84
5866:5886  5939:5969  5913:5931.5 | -0.6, 9.51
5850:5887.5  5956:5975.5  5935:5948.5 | 0.5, 9.84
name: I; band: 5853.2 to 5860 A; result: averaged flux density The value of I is 9.7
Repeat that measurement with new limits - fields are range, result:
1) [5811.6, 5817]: 9.85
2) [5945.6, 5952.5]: 9.64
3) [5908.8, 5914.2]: 9.75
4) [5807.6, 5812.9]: 10.2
